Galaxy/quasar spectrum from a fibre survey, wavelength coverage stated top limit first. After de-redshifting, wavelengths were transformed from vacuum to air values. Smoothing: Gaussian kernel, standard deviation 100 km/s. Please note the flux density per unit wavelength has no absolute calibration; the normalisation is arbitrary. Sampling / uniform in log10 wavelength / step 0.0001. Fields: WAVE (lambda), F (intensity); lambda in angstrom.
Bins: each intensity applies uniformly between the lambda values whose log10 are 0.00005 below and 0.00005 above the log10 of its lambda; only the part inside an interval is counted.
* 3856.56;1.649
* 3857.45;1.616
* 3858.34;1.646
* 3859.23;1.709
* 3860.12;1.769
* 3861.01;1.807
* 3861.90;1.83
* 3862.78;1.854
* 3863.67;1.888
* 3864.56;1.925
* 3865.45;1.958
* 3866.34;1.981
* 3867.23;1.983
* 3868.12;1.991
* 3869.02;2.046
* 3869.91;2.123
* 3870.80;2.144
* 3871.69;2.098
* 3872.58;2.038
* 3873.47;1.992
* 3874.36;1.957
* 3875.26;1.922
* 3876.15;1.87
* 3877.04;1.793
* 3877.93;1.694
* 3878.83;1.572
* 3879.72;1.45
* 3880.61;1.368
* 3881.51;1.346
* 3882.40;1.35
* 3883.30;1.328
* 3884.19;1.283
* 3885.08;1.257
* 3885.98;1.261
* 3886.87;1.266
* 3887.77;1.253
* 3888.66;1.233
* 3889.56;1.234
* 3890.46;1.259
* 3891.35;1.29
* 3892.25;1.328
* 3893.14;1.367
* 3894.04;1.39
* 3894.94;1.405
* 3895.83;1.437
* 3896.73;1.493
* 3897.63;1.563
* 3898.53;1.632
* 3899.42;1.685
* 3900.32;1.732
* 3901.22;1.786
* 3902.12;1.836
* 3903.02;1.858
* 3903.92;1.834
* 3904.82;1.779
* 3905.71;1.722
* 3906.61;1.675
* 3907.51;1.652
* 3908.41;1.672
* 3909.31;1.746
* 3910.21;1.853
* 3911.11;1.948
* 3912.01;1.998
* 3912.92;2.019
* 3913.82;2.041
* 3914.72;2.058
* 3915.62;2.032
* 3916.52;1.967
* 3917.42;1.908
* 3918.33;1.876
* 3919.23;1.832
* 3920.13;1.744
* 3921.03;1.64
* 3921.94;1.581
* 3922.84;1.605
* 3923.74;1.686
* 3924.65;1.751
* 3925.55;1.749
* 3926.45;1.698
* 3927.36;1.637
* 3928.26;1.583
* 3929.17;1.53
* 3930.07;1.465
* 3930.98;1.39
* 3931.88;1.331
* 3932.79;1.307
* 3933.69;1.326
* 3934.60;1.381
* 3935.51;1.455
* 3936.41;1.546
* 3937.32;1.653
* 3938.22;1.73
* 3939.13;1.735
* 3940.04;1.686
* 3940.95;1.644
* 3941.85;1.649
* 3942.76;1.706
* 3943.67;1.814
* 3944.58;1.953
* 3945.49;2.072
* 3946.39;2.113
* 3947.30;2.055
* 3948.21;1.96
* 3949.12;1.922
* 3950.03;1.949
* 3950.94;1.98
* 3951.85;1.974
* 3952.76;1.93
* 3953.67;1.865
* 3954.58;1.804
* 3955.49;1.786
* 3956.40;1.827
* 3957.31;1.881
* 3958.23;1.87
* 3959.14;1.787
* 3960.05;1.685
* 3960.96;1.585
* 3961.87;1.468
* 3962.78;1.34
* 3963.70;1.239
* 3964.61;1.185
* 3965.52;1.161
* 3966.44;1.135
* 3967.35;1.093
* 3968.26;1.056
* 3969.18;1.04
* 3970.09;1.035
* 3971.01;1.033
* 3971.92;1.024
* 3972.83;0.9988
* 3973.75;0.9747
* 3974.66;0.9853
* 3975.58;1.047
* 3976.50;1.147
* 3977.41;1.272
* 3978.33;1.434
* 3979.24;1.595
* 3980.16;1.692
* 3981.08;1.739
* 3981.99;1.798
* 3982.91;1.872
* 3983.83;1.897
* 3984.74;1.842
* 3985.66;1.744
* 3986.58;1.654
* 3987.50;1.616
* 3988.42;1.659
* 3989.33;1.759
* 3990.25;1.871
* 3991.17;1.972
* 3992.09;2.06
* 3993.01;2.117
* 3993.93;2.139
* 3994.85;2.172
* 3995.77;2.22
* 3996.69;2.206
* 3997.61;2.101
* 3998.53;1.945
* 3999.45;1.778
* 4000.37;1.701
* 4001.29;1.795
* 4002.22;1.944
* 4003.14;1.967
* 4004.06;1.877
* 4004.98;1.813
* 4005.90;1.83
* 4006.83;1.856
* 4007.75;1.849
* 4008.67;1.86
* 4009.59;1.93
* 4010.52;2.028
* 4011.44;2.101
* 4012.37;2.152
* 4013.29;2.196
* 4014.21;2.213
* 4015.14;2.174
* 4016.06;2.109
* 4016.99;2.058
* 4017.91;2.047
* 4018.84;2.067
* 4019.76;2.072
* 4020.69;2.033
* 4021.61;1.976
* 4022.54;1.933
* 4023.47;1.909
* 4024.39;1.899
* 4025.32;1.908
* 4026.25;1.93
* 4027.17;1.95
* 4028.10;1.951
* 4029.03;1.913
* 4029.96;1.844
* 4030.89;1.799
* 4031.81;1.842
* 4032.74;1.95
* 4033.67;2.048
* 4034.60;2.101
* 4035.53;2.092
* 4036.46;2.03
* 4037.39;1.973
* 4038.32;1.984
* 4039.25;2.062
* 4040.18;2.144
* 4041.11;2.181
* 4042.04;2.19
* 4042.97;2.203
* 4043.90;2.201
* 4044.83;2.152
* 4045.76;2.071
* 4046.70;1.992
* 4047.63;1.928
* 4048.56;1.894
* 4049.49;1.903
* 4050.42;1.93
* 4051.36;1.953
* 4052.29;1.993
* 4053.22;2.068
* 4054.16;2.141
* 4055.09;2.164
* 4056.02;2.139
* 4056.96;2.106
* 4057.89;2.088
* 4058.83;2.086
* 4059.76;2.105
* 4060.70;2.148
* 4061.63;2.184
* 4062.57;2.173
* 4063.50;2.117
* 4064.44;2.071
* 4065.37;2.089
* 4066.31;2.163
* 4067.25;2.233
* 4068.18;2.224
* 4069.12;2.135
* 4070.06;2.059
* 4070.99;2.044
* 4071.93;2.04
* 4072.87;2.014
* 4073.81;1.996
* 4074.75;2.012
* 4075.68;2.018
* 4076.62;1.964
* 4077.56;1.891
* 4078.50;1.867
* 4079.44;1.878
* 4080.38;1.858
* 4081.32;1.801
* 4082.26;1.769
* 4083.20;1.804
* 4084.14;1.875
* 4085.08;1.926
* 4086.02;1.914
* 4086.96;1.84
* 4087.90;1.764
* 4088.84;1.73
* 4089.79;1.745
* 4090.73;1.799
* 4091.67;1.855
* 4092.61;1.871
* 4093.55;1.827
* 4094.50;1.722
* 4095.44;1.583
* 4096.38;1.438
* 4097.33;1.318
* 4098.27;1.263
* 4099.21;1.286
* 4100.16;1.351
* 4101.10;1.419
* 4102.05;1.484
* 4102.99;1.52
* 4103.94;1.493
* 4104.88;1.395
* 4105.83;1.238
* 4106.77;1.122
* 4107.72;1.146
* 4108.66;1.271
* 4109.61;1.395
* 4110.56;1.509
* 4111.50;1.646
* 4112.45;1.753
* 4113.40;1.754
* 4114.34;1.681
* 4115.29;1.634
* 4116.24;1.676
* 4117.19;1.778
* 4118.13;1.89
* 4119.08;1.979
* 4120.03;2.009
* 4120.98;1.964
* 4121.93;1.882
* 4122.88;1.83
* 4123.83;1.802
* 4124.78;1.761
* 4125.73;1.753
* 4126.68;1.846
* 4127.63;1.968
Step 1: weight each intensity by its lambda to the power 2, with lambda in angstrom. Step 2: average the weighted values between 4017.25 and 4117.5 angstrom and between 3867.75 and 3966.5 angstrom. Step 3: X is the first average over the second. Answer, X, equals 1.2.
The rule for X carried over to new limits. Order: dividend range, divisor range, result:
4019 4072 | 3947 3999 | 1.30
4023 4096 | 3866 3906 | 1.33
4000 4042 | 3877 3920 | 1.31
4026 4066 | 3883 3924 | 1.34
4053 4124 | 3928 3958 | 1.12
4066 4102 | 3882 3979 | 1.24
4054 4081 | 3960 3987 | 1.60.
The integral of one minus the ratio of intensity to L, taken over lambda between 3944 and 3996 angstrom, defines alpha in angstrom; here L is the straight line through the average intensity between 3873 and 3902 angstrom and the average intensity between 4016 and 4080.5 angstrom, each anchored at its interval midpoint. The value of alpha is 4.1 angstrom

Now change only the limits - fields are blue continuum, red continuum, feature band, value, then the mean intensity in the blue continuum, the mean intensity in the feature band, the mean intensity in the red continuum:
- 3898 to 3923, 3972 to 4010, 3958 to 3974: 4.6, 1.81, 1.26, 1.74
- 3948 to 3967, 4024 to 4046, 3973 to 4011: 1.3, 1.68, 1.77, 2.02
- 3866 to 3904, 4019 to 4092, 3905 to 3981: 5.5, 1.62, 1.61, 2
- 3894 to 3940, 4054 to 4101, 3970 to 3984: 3.4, 1.69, 1.34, 1.9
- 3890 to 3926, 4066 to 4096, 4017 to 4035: -1.1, 1.71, 1.96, 1.91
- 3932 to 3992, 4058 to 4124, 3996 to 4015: -3.6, 1.59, 1.96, 1.79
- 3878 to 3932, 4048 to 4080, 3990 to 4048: -2.4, 1.61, 2.01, 2.05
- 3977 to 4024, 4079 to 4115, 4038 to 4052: -2.2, 1.92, 2.05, 1.61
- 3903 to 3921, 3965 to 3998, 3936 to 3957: -1.7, 1.86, 1.84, 1.56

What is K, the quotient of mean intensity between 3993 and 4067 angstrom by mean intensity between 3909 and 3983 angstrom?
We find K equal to 1.25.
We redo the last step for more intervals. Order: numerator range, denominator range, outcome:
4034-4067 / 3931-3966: 1.23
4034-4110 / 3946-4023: 1.07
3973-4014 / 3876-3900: 1.27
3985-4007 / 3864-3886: 1.08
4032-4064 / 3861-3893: 1.25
